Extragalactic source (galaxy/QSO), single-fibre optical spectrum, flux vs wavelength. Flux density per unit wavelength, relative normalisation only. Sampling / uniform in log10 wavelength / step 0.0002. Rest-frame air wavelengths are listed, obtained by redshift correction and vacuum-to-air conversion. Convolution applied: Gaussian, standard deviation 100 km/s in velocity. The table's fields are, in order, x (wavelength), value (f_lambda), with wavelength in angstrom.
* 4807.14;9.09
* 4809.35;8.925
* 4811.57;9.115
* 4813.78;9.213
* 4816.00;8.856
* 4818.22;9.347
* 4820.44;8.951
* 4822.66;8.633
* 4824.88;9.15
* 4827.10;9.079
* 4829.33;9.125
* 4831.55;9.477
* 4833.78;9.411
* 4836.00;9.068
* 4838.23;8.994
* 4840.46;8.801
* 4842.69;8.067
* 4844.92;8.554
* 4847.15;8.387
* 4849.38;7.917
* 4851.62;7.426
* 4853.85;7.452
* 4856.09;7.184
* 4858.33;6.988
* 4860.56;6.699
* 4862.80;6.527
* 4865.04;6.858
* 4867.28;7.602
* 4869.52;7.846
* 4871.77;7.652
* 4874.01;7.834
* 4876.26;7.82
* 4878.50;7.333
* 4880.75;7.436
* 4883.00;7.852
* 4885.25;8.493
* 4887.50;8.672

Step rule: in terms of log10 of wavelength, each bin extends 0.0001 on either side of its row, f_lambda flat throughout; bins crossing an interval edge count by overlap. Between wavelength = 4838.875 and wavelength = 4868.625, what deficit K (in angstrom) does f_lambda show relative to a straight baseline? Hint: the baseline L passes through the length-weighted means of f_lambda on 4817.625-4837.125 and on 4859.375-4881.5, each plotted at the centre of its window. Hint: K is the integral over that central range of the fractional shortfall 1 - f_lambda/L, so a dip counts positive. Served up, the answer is 1.7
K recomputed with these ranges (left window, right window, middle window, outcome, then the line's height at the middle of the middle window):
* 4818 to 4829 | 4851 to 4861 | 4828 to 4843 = -1.3 angstrom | 8.33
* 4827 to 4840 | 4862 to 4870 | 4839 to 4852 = 0.3 angstrom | 8.44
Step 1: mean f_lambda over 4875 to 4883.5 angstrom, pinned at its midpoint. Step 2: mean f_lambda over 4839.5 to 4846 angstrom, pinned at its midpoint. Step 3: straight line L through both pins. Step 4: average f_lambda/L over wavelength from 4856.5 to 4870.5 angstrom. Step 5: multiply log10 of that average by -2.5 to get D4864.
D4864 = 0.13 mag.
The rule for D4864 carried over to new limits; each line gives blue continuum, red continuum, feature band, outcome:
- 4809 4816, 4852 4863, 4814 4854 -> -0.08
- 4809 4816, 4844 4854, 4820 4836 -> -0.06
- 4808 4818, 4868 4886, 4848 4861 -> 0.12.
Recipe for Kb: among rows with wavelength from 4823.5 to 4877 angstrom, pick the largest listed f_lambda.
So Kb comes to 9.477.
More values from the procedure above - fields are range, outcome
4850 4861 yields 7.452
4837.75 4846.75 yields 8.994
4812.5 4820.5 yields 9.347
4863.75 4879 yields 7.846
